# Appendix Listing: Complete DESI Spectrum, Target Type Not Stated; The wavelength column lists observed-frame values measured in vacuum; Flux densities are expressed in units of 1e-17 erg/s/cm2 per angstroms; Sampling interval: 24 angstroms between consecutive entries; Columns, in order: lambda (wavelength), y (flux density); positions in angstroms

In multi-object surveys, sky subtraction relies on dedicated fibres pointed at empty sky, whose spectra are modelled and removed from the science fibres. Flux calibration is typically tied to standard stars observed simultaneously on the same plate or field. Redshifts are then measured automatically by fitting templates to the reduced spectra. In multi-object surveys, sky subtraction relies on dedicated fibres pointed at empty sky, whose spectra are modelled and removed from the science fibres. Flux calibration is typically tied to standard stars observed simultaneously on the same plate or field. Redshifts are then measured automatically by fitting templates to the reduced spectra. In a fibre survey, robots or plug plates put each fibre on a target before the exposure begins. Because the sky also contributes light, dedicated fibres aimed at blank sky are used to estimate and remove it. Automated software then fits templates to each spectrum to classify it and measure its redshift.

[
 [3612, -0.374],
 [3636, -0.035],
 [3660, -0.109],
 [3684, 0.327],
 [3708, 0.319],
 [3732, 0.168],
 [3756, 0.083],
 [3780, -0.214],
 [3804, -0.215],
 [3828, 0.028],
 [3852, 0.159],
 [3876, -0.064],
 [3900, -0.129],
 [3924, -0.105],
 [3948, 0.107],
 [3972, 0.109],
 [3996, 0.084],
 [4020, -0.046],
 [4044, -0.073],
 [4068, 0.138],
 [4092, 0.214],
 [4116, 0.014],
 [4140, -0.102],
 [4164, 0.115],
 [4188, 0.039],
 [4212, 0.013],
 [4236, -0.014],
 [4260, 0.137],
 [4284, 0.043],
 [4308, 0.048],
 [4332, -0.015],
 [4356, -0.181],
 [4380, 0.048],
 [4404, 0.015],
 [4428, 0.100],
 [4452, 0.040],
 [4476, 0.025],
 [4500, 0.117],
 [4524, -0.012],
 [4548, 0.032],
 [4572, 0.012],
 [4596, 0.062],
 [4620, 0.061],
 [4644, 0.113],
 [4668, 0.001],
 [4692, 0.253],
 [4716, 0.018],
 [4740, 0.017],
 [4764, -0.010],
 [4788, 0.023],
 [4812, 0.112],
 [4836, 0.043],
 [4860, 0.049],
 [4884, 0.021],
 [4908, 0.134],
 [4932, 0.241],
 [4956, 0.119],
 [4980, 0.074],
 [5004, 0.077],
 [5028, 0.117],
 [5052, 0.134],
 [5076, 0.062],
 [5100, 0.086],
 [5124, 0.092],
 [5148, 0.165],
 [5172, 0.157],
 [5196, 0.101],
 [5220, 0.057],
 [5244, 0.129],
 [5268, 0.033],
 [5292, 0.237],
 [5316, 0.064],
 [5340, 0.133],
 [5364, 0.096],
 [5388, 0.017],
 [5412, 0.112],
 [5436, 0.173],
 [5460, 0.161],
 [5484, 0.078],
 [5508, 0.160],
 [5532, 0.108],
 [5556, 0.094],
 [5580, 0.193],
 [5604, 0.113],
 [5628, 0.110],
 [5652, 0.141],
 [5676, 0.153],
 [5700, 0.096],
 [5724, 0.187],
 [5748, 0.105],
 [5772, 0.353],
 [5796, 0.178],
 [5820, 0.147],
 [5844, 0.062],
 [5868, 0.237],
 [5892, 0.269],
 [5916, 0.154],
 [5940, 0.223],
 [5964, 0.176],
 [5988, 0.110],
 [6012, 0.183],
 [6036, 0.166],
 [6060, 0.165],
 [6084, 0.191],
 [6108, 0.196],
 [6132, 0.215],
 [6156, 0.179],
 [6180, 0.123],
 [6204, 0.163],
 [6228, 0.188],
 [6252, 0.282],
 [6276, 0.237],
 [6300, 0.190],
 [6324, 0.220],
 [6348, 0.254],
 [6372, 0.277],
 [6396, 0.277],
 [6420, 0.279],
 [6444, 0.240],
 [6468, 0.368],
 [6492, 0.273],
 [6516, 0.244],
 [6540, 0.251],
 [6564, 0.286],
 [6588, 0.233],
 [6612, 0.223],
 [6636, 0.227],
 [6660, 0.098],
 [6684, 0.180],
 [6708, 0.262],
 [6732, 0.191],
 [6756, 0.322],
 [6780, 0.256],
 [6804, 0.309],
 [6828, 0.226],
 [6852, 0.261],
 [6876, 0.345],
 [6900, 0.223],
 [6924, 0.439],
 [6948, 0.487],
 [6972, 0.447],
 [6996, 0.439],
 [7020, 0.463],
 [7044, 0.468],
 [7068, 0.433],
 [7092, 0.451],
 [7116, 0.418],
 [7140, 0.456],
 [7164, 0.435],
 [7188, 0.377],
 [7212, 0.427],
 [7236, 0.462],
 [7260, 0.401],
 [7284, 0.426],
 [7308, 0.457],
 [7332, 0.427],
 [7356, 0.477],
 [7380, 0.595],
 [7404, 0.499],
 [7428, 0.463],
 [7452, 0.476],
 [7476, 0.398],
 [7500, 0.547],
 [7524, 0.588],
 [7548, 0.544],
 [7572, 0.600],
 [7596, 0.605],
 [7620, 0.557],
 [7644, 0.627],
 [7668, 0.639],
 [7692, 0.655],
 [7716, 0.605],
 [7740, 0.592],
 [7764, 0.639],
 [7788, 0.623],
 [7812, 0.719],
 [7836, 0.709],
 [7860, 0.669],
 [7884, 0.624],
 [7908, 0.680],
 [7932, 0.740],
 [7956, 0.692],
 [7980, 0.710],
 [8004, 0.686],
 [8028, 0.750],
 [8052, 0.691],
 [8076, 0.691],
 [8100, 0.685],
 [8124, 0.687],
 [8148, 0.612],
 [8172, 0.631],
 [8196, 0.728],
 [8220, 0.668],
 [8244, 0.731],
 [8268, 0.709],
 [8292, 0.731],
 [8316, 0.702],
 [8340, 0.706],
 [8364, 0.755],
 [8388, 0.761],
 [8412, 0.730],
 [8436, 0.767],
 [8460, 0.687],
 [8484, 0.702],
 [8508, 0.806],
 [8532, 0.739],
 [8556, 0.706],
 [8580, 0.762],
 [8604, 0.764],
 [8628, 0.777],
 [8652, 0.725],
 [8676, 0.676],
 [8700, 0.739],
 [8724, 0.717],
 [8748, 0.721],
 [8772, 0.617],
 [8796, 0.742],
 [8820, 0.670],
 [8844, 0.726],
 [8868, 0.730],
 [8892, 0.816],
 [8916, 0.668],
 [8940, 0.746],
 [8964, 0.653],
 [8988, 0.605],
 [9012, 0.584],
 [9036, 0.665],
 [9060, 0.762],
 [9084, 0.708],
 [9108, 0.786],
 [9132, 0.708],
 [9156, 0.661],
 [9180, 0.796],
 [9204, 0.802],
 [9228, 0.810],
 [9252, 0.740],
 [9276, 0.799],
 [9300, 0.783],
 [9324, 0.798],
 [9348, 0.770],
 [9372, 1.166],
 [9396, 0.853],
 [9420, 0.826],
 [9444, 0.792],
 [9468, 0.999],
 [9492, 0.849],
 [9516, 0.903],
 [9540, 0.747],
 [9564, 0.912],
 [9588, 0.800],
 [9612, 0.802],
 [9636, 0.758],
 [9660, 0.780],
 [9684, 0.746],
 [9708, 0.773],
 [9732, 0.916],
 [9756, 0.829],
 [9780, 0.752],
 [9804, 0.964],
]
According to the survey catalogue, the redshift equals 0.74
